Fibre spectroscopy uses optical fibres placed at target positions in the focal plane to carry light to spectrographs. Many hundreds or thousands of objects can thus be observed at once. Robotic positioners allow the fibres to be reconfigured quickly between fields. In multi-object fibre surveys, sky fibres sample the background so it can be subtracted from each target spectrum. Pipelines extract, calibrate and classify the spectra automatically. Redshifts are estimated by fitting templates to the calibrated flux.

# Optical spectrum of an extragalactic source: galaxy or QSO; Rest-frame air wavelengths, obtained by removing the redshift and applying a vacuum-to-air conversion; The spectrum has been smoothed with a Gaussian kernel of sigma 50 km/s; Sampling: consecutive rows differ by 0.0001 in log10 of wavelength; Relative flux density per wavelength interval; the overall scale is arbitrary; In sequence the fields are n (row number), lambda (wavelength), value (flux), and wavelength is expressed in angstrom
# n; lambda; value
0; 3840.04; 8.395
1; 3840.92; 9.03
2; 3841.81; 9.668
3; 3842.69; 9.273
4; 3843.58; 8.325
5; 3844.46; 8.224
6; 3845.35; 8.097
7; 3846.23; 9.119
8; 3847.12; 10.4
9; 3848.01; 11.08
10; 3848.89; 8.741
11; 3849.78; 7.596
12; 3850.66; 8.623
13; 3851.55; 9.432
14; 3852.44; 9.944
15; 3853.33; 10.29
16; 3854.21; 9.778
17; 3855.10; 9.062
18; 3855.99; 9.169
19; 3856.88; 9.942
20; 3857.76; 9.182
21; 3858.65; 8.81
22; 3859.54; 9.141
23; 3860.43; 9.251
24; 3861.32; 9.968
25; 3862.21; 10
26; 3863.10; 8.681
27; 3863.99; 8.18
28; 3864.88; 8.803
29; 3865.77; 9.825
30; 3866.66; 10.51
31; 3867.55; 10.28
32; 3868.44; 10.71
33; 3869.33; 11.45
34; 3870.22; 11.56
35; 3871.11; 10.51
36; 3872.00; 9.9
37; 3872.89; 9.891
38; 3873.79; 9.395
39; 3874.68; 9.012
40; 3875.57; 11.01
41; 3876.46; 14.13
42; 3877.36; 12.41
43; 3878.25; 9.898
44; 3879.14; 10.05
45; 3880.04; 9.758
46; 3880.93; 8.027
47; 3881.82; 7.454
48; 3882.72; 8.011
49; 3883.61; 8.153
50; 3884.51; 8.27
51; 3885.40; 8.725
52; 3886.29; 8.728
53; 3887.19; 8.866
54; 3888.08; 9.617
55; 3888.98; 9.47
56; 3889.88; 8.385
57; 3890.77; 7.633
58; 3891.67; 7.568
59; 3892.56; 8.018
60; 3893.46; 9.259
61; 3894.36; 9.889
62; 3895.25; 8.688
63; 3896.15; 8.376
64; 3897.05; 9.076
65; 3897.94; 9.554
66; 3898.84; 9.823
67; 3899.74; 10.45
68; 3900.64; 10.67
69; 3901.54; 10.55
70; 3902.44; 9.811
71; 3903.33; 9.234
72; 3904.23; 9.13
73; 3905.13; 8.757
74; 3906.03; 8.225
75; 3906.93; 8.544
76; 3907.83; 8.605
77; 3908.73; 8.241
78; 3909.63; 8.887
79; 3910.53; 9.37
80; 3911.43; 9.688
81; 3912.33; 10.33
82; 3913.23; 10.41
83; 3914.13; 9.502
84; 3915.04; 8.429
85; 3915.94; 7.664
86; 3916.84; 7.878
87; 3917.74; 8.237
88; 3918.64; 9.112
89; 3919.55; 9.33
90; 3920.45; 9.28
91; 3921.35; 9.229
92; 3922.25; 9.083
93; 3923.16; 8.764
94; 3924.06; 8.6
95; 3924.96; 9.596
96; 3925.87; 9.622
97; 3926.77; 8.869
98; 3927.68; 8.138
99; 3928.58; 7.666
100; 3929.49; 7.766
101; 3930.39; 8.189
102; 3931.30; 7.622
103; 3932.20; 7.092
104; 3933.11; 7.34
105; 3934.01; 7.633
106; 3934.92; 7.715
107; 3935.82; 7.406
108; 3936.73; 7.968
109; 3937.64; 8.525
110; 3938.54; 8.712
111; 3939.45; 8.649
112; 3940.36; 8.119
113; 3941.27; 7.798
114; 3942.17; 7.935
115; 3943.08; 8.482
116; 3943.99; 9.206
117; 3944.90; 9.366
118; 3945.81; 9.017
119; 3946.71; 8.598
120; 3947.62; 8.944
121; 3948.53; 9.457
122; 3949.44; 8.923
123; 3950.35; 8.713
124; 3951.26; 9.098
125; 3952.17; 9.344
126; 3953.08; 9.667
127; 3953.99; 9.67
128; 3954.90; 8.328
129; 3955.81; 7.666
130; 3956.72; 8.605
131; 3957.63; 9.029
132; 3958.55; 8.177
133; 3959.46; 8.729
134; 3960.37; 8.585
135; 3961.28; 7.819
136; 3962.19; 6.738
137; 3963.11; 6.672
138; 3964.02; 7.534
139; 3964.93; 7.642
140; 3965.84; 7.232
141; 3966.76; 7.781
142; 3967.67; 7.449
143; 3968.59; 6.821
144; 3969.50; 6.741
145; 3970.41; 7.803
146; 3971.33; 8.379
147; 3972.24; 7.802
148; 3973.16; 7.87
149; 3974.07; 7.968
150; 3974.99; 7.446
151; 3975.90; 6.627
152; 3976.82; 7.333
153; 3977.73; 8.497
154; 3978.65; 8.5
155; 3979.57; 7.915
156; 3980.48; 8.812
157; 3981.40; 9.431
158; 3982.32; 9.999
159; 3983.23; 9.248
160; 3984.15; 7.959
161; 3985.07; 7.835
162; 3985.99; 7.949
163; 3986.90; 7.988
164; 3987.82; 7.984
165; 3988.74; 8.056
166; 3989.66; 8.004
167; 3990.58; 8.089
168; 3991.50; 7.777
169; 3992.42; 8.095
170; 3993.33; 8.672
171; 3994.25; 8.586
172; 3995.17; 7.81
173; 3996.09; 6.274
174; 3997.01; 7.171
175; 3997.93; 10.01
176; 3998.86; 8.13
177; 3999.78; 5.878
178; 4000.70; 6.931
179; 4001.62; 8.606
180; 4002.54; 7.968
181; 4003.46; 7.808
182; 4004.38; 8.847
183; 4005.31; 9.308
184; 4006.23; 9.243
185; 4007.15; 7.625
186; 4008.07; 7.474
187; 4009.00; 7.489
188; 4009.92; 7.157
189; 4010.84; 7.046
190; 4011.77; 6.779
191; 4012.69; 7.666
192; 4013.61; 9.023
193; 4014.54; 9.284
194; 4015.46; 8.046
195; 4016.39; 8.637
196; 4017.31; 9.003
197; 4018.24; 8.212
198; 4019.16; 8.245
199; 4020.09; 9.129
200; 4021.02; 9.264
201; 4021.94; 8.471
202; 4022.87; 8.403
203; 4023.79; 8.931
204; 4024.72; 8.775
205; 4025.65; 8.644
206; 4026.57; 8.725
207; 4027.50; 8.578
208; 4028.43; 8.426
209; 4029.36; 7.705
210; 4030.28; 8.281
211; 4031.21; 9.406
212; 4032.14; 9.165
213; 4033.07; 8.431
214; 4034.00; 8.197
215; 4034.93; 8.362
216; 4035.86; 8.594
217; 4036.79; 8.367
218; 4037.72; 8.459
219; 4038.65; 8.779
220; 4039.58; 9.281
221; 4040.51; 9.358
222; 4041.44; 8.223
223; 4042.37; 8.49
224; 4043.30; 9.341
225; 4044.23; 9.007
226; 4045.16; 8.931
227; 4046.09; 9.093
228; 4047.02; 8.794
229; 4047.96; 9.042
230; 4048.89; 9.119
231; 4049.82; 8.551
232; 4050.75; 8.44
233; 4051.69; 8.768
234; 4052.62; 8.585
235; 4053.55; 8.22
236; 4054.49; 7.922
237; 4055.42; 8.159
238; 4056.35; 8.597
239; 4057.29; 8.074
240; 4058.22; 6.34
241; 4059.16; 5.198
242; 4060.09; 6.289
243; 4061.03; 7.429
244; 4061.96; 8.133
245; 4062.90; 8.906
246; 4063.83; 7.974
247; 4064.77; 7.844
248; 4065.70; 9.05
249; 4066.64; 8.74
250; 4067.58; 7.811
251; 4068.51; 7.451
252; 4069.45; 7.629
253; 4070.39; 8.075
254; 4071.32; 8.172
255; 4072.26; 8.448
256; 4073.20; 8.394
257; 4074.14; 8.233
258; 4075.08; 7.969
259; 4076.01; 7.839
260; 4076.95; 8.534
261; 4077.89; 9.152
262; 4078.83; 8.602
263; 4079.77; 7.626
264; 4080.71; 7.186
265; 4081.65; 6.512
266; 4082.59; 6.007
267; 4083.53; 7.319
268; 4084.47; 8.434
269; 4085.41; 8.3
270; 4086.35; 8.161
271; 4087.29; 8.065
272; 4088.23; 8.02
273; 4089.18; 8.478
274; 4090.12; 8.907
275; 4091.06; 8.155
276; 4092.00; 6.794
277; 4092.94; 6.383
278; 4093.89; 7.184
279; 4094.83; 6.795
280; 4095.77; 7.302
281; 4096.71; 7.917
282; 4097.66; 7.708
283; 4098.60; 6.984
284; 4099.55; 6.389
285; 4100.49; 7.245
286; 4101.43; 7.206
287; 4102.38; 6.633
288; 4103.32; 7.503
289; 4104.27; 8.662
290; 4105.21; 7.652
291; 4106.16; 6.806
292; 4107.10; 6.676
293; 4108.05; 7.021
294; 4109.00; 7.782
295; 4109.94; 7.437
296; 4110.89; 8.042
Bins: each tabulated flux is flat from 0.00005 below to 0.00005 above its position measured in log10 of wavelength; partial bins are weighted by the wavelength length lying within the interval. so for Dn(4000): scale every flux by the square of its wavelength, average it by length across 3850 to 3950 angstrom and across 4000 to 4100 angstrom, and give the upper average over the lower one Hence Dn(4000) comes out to 0.97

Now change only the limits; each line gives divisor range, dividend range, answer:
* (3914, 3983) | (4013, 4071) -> 1.06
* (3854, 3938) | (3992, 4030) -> 0.95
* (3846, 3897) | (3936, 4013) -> 0.91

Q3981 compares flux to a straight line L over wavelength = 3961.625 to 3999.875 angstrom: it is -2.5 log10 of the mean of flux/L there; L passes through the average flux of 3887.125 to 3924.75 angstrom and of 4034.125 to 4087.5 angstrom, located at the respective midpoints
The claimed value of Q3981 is 0.098 mag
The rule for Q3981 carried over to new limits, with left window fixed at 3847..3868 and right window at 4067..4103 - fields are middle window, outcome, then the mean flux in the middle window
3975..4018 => 0.04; 8.09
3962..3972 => 0.17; 7.37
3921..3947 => 0.06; 8.37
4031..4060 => -0.06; 8.46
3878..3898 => 0.06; 8.74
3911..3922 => -0.01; 9.09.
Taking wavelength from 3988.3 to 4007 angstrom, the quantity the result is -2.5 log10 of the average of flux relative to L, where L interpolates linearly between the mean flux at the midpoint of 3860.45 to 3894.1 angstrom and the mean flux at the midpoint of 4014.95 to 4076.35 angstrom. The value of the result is 0.08 mag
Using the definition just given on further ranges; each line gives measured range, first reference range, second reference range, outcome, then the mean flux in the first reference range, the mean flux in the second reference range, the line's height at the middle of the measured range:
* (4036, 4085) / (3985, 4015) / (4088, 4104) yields -0.08 mag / 7.96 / 7.39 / 7.6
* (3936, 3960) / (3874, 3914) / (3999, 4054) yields 0.03 mag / 9.29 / 8.45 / 8.95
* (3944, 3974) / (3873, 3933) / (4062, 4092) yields 0.06 mag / 9.05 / 8.05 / 8.73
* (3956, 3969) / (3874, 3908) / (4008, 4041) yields 0.14 mag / 9.27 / 8.45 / 8.83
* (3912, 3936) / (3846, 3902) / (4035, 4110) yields 0.07 mag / 9.5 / 7.95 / 9.11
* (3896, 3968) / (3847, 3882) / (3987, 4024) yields 0.04 mag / 9.81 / 8.12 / 9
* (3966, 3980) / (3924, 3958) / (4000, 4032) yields 0.10 mag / 8.5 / 8.32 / 8.42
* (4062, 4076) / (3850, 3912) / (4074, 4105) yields -0.05 mag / 9.42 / 7.64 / 7.81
